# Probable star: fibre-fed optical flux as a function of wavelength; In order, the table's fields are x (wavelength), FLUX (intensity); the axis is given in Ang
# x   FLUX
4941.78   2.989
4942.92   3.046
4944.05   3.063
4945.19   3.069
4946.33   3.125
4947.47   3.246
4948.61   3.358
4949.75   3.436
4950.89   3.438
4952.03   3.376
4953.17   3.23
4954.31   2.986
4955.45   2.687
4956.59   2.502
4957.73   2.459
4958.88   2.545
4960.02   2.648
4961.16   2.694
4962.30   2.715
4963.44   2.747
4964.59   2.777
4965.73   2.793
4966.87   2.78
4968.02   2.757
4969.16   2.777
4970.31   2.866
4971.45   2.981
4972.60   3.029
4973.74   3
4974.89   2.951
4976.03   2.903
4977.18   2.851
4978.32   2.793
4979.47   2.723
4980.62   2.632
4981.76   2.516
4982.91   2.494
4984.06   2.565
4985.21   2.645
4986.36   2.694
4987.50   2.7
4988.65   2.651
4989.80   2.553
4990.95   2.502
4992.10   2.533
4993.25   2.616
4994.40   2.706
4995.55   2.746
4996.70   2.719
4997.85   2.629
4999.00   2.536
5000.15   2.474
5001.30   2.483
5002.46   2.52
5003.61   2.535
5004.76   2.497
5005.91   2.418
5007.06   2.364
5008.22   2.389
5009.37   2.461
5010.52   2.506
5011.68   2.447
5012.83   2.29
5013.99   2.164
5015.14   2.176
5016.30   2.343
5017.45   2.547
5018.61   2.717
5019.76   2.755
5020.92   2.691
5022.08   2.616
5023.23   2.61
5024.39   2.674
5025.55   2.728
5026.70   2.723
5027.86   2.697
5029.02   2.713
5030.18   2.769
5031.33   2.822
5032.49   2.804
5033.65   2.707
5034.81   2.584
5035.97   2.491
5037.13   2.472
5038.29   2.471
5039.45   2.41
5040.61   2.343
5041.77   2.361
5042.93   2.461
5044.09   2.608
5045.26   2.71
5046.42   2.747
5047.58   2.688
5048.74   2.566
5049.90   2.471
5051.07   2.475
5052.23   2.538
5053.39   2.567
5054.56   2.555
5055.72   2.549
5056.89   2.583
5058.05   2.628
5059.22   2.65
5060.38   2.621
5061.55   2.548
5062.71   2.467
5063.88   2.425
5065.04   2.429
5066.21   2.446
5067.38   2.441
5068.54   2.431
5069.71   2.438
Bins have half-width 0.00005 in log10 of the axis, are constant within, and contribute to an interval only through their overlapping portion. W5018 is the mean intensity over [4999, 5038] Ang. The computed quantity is 2.55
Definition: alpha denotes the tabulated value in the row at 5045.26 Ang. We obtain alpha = 2.71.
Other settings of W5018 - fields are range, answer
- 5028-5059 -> 2.58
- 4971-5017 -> 2.59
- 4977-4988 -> 2.66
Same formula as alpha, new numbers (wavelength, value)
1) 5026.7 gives 2.723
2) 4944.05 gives 3.063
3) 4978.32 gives 2.793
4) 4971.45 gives 2.981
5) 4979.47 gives 2.723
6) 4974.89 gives 2.951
